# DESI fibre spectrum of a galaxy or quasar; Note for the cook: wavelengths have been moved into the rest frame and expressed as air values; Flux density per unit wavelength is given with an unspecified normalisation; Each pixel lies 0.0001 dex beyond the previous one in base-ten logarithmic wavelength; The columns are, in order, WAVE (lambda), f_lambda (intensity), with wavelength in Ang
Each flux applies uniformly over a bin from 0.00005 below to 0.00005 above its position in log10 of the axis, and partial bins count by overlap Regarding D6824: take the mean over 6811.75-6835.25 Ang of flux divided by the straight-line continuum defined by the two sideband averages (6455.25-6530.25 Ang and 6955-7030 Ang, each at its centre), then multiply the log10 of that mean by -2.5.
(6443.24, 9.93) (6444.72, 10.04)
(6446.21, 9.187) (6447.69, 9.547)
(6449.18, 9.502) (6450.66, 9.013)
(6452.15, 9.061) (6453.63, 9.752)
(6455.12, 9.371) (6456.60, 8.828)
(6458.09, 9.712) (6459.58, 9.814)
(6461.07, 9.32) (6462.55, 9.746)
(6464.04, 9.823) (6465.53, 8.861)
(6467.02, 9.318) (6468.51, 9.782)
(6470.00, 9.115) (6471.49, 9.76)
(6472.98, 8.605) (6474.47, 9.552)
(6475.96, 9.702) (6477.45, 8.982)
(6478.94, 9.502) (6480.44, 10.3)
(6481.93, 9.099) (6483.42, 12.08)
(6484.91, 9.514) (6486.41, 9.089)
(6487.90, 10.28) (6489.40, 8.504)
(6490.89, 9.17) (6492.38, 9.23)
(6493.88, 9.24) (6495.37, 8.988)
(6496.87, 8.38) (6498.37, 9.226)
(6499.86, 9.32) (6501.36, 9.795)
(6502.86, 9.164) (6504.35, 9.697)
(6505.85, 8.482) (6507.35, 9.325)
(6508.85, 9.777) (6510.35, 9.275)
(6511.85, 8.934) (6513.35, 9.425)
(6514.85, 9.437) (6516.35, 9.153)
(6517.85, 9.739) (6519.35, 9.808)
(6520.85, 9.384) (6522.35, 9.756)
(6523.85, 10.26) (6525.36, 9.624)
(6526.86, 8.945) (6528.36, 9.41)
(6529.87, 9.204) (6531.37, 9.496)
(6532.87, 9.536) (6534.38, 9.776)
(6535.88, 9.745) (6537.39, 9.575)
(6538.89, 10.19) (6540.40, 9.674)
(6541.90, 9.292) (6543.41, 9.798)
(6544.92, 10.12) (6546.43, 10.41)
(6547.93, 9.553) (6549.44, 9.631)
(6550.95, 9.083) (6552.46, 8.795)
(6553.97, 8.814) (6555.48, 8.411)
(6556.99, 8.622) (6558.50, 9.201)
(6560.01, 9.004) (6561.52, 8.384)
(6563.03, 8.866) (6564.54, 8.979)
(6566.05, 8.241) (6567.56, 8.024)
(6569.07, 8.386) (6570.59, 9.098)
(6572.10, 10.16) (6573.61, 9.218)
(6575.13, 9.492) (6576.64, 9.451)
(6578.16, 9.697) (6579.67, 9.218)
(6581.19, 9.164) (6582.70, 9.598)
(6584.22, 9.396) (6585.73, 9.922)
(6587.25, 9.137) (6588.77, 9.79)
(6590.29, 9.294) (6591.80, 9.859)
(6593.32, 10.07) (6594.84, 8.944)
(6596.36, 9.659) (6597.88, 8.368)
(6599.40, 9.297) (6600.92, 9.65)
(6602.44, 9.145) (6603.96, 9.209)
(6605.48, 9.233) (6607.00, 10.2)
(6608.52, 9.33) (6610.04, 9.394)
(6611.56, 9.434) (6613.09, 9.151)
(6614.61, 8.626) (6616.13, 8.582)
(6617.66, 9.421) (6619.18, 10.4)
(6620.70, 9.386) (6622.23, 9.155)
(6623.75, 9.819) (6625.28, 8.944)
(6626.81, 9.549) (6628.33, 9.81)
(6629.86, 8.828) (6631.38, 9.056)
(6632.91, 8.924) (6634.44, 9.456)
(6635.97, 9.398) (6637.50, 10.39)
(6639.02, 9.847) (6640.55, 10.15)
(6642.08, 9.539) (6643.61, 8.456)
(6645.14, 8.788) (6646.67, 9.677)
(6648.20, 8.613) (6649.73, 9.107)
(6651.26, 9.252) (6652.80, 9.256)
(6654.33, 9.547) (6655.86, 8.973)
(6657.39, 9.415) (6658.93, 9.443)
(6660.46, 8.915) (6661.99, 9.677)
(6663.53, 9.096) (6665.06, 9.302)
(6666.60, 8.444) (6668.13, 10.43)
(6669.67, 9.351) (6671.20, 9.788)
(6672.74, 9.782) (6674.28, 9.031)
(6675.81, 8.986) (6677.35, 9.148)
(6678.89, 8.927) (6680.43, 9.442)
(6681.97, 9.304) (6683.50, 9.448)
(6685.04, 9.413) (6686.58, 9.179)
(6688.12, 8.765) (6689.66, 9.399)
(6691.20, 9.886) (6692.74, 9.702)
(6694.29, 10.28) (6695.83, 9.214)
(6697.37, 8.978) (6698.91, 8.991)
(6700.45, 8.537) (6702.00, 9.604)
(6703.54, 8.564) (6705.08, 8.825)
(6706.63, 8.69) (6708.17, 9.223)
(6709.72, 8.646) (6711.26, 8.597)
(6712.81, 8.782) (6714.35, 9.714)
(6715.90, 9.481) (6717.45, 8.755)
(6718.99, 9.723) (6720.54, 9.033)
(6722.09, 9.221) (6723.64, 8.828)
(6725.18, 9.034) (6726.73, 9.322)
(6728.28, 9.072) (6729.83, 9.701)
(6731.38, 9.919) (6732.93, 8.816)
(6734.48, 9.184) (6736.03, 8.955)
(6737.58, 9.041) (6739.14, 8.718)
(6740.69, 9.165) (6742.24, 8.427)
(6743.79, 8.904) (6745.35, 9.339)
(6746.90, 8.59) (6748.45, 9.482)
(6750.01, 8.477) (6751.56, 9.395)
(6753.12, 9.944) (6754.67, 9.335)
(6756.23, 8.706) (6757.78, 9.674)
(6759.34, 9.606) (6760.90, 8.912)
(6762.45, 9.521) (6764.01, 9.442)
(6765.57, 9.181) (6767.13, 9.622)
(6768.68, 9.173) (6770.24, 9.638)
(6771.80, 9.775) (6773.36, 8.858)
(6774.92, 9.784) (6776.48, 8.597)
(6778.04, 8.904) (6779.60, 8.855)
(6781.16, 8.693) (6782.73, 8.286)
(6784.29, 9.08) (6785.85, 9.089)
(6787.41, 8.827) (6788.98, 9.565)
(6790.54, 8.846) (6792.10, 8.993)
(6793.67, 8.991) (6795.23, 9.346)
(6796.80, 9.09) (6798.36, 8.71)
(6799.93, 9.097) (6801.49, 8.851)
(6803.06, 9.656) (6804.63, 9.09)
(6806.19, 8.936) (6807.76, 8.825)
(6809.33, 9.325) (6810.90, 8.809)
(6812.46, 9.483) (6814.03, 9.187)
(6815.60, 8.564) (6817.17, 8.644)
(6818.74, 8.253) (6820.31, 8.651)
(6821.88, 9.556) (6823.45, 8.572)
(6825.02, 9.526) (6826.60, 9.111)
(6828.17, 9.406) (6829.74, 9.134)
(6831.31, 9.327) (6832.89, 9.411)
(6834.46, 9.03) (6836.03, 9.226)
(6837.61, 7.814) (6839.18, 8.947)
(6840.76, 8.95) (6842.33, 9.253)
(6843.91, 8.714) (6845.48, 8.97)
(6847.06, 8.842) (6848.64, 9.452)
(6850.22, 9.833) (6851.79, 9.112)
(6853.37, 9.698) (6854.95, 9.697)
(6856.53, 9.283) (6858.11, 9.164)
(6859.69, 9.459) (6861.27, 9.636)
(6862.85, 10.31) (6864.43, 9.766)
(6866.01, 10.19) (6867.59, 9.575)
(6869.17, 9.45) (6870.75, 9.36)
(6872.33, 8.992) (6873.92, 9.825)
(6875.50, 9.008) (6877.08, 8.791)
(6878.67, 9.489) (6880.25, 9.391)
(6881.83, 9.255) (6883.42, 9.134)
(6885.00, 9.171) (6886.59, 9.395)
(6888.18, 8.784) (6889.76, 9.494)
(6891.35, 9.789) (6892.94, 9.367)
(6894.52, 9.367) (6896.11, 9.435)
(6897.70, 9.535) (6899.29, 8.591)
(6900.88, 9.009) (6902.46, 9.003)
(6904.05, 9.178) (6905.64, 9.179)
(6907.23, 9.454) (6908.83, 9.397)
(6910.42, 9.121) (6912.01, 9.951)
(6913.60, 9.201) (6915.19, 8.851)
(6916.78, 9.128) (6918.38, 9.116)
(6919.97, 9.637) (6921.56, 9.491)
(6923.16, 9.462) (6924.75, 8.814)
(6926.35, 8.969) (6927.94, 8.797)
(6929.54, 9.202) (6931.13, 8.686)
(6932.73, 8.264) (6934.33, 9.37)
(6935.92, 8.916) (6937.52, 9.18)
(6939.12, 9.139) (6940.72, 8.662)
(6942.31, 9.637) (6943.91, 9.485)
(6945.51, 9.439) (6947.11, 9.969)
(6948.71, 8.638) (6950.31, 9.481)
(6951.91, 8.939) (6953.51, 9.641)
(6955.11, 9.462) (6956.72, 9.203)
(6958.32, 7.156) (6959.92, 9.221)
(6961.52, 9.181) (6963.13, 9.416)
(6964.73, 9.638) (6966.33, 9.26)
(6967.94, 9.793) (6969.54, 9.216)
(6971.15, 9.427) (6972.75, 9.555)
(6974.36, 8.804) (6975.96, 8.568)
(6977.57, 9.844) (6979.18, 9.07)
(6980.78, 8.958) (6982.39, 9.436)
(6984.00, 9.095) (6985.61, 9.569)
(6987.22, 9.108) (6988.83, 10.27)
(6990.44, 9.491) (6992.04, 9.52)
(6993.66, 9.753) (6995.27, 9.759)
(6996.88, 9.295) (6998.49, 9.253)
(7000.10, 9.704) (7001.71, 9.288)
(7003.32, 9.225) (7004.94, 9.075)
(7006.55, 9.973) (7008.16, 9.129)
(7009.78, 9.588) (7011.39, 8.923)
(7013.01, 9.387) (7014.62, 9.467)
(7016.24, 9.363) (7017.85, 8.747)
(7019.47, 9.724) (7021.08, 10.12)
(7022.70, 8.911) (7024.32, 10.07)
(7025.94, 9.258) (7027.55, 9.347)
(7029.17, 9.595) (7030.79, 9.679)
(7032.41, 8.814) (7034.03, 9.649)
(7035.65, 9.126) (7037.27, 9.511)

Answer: 0.037 mag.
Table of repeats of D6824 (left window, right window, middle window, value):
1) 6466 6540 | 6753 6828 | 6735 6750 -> 0.027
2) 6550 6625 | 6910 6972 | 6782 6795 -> 0.026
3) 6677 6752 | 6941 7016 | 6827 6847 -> 0.025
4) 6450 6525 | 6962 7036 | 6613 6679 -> 0.012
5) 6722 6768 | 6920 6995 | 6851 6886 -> -0.027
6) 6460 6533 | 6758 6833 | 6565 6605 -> 0.006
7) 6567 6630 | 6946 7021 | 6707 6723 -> 0.028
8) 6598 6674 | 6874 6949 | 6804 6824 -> 0.040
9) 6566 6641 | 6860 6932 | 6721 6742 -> 0.025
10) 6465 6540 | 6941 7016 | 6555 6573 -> 0.076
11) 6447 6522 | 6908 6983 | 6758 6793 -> 0.014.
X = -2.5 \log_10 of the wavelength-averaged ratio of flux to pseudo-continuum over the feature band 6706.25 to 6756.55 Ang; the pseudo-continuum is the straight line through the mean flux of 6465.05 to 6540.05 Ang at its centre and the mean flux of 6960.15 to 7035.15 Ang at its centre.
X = 0.038 mag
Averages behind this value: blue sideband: 9.45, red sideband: 9.4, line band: 9.1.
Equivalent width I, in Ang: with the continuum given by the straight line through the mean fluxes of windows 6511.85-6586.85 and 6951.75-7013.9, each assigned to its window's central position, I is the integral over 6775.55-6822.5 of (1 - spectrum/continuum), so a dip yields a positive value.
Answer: 1.9 Ang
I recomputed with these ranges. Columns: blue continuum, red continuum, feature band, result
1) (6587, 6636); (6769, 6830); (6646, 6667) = 0.2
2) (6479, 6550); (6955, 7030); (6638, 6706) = 1.3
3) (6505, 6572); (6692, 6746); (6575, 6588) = -0.3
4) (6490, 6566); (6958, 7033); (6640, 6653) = 0.2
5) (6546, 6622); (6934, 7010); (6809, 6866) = 0.6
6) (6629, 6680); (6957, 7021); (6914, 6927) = 0.2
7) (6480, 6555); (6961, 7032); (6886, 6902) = 0.3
